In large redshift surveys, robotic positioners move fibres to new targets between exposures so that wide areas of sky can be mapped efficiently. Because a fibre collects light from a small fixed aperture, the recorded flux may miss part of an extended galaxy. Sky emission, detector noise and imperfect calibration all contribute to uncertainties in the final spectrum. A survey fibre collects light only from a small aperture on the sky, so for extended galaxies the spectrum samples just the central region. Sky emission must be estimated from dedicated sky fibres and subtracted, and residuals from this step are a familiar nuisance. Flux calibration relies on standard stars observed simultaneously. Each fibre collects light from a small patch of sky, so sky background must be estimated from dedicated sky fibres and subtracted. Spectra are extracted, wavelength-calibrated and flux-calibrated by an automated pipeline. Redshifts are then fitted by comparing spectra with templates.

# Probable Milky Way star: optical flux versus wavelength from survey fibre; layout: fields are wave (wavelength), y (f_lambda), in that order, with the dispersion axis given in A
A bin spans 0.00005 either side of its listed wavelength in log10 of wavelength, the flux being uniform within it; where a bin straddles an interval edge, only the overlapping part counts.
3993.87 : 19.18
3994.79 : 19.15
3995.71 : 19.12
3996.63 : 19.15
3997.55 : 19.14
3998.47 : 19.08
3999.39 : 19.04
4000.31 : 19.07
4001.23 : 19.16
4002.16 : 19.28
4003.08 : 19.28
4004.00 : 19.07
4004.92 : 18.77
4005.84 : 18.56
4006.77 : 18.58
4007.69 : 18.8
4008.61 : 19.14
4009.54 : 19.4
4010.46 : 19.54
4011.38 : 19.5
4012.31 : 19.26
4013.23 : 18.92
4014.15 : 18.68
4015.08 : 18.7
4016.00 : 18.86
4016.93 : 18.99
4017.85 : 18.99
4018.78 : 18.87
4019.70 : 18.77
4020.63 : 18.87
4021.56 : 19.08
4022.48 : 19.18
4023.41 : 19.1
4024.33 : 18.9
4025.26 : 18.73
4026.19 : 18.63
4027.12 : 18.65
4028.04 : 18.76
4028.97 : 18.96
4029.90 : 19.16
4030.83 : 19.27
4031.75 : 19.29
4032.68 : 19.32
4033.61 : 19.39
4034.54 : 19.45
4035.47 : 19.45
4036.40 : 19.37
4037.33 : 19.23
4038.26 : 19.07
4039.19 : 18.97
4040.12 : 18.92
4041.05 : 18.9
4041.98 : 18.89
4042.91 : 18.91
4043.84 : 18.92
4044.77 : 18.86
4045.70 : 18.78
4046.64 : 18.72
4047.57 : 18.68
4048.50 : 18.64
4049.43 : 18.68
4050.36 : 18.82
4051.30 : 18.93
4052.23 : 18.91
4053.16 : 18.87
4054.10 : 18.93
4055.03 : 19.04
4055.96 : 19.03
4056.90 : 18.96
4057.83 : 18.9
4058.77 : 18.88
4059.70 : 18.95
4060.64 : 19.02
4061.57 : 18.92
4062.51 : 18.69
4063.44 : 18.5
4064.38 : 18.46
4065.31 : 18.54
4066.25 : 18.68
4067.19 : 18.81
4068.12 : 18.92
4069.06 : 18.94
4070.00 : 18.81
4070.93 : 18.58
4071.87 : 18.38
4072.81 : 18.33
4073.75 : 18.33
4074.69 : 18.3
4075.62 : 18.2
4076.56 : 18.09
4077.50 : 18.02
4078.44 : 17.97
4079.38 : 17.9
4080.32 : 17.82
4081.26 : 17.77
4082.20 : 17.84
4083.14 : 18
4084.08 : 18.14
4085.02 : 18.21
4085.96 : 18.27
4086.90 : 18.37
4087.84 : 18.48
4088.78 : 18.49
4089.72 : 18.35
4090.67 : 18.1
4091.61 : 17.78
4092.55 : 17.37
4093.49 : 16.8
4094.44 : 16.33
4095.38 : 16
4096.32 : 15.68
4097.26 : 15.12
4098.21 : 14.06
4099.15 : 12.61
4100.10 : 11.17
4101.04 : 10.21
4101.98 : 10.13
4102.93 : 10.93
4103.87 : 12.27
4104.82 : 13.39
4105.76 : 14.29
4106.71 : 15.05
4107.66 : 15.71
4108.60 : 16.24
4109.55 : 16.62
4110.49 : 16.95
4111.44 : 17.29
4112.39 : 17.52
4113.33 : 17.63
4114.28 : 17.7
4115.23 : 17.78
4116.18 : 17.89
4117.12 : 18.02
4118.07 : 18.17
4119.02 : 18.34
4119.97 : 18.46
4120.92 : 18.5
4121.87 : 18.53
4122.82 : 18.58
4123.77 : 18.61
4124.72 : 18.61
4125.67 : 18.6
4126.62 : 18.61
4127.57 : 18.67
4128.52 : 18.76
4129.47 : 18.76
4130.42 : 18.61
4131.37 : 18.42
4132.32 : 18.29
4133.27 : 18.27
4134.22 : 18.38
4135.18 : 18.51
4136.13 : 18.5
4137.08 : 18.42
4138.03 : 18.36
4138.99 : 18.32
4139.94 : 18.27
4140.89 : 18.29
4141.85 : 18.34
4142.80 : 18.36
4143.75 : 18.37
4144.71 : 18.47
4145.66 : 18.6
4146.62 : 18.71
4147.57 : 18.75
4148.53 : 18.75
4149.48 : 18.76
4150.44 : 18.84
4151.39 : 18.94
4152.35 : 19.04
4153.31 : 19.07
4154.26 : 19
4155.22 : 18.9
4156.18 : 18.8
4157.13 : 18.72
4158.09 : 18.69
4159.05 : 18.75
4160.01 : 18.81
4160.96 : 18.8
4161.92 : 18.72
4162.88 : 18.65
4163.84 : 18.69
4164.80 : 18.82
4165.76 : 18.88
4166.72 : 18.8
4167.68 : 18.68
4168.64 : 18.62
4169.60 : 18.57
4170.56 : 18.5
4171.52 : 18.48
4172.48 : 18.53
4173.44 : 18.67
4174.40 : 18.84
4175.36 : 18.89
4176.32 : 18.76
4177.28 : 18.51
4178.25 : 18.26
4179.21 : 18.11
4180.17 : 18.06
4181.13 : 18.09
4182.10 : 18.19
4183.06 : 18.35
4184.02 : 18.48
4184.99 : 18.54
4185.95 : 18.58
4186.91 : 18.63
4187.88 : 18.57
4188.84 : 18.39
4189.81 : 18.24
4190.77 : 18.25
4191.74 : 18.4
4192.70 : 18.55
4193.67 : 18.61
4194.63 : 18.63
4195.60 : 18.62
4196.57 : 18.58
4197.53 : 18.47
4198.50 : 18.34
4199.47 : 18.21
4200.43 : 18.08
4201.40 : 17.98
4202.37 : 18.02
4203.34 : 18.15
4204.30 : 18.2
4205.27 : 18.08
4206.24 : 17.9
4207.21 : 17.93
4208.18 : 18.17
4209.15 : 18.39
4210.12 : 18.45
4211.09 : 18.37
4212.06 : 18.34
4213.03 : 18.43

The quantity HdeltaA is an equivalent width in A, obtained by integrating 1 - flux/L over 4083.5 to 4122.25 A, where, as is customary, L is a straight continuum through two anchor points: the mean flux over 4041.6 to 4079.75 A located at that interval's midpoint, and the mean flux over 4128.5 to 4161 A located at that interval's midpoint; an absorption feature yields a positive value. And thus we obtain 4.9 A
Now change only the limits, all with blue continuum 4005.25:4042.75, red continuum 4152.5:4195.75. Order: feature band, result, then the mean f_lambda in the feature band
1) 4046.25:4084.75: 0.71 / 18.6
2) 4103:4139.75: 2.33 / 17.6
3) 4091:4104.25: 3.33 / 14.1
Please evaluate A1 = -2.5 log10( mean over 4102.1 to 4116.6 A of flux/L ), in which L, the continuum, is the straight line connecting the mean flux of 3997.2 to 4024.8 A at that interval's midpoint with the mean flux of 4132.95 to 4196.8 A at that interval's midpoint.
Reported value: 0.19 mag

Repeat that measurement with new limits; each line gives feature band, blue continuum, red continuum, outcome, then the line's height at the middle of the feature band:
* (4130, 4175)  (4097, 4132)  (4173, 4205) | -0.073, 17.4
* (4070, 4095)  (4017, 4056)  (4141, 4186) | 0.049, 18.9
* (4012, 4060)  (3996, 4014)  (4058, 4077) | -0.006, 18.9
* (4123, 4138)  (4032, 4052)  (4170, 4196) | 0.007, 18.7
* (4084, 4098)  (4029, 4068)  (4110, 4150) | 0.077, 18.6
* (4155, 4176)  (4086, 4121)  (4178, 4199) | -0.057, 17.8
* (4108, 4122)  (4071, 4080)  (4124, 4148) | 0.043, 18.4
